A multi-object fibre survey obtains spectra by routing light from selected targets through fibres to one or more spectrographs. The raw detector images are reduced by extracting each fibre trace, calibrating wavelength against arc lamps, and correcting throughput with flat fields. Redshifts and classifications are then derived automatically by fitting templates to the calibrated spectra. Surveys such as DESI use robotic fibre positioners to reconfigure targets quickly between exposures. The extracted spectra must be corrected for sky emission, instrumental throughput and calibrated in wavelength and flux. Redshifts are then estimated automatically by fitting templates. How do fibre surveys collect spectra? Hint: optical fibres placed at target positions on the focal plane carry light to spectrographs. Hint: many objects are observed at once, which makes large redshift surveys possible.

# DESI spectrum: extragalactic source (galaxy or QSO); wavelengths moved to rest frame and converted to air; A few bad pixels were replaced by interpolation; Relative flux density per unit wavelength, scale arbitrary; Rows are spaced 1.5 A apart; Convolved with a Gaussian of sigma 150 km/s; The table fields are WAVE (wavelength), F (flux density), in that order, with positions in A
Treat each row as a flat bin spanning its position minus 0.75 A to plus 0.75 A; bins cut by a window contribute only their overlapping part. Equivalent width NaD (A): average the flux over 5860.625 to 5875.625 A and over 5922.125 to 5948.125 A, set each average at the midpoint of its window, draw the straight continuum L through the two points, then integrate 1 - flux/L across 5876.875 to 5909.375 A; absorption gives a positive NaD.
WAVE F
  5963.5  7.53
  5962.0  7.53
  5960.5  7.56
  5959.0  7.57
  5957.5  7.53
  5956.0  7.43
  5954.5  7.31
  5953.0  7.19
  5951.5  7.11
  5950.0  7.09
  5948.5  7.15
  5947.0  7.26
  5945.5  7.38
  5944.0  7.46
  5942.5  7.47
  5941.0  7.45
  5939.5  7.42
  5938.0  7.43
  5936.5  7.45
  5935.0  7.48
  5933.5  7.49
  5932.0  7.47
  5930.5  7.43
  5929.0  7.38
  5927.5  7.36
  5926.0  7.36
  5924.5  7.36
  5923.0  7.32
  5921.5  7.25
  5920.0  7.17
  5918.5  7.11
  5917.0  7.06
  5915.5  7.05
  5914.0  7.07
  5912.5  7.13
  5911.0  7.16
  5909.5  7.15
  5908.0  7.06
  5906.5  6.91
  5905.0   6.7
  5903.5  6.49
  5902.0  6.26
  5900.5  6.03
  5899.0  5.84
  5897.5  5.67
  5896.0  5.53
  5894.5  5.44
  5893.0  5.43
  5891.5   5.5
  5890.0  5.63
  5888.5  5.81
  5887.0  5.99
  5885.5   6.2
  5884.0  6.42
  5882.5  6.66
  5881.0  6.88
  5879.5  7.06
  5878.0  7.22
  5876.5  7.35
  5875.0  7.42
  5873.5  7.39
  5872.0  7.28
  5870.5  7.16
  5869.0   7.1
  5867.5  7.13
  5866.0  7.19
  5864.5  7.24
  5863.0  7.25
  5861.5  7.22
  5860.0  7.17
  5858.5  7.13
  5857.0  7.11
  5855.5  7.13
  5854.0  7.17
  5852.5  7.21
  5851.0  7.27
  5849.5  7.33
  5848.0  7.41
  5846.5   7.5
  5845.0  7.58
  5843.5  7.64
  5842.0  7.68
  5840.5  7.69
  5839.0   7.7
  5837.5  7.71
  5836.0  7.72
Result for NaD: 4.64 A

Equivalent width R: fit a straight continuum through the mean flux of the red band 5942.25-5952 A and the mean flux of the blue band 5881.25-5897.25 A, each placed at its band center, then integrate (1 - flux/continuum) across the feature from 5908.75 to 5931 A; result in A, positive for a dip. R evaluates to -2.03 A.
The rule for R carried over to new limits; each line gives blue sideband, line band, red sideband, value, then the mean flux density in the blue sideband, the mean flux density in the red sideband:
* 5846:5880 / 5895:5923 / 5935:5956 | 2.2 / 7.24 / 7.33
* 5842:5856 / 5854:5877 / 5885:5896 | -1.8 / 7.38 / 5.69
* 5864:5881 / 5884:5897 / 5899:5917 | 2.4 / 7.22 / 6.79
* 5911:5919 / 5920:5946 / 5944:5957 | -0.8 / 7.09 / 7.26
